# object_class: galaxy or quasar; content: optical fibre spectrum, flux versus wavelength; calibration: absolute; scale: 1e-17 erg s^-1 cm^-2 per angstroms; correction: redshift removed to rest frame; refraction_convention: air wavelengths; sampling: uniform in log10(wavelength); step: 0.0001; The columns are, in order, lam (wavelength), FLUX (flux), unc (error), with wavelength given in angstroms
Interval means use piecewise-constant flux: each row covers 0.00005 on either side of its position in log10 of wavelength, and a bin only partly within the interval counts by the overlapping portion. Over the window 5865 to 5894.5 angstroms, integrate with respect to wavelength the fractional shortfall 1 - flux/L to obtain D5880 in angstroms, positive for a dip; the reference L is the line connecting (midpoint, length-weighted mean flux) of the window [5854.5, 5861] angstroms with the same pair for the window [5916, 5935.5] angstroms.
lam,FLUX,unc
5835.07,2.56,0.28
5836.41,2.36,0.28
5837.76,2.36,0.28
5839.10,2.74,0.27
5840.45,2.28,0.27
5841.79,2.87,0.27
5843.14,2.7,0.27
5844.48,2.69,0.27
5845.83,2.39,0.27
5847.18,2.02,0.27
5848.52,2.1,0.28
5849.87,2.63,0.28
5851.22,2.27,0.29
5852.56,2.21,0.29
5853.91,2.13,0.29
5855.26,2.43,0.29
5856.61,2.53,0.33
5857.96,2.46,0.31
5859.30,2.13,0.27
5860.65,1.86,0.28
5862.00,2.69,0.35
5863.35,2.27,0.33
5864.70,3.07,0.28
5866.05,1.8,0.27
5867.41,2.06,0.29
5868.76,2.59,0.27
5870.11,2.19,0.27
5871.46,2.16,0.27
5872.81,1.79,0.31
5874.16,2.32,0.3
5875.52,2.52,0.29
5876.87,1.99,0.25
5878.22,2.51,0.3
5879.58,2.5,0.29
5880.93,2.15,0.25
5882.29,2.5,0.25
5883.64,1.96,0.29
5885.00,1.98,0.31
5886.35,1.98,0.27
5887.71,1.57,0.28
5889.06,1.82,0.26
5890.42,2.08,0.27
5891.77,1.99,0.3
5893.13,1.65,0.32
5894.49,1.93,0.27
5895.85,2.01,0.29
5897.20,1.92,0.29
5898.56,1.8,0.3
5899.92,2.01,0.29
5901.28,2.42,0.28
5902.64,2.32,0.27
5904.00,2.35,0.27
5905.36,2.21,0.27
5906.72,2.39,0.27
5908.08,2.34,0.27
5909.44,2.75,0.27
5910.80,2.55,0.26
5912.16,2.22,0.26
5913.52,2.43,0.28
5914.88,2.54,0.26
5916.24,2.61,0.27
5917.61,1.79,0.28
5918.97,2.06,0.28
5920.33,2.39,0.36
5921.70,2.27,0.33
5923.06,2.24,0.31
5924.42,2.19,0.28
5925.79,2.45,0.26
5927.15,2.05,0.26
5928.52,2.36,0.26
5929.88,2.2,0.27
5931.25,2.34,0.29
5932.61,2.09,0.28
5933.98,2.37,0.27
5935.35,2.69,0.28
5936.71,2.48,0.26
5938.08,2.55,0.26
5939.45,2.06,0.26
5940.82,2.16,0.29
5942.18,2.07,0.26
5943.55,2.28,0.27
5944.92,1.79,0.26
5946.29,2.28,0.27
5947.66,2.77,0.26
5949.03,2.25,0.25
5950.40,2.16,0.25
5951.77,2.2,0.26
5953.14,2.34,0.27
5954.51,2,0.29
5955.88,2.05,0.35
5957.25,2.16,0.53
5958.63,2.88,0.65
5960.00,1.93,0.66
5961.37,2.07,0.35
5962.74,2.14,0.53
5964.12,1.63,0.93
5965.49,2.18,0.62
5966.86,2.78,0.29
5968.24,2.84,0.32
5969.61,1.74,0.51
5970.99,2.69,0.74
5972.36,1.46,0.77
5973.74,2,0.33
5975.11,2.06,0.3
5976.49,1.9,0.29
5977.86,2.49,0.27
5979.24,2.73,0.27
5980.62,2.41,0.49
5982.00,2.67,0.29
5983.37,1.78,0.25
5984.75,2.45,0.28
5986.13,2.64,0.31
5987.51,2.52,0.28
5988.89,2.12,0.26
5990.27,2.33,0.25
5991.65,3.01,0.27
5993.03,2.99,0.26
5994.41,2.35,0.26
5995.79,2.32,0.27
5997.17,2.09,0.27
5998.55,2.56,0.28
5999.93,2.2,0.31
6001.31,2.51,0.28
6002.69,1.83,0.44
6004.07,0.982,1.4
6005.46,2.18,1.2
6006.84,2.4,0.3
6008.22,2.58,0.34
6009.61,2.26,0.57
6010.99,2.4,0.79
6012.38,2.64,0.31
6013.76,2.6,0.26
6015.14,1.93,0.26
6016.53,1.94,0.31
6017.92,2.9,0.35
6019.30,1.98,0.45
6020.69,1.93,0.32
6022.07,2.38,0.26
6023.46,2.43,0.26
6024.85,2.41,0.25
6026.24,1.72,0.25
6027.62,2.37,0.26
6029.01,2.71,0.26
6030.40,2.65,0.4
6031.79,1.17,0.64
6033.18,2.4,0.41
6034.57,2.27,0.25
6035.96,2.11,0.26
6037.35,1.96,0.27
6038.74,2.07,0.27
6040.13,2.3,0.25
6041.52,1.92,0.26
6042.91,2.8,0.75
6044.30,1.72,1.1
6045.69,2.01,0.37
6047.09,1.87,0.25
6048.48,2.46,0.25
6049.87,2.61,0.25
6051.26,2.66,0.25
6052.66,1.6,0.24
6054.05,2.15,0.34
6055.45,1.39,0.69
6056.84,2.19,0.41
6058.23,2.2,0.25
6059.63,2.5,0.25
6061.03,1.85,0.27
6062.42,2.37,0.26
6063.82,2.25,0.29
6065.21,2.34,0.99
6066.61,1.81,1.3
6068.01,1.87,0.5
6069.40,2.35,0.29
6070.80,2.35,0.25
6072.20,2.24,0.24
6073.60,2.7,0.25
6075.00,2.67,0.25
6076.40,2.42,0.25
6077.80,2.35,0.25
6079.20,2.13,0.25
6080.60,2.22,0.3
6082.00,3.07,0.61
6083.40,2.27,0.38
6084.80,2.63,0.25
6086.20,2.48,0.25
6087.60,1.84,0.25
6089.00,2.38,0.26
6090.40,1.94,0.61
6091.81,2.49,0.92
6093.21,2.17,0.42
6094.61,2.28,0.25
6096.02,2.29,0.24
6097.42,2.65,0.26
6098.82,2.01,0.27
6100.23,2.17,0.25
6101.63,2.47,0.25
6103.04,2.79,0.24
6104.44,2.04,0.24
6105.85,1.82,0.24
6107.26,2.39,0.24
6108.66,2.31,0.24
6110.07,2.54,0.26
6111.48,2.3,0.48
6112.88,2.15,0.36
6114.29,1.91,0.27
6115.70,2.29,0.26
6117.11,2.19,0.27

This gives 2.3 angstroms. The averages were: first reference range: 2.3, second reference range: 2.25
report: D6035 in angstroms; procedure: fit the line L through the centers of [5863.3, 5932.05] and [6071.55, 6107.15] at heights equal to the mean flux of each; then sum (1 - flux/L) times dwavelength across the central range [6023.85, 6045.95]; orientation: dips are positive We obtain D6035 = 1.3 angstroms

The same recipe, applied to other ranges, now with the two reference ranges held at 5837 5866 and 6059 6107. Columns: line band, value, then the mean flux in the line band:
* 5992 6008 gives 0.6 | 2.25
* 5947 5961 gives 0.5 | 2.27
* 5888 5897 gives 1.8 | 1.9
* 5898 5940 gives 1.2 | 2.31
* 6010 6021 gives 0.1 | 2.3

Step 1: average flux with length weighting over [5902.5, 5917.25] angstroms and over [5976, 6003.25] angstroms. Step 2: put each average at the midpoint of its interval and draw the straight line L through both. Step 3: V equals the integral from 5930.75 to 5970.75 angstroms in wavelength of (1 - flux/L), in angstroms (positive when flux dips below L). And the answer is 2.6 angstroms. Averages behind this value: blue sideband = 2.42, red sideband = 2.4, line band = 2.26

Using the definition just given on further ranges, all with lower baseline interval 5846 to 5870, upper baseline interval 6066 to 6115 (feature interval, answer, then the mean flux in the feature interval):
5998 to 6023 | 0.8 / 2.23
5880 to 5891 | 1.4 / 2.02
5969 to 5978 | 1.1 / 2.03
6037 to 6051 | 0.7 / 2.19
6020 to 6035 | 0.5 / 2.22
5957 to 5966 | 0.6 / 2.14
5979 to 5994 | -1.3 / 2.5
